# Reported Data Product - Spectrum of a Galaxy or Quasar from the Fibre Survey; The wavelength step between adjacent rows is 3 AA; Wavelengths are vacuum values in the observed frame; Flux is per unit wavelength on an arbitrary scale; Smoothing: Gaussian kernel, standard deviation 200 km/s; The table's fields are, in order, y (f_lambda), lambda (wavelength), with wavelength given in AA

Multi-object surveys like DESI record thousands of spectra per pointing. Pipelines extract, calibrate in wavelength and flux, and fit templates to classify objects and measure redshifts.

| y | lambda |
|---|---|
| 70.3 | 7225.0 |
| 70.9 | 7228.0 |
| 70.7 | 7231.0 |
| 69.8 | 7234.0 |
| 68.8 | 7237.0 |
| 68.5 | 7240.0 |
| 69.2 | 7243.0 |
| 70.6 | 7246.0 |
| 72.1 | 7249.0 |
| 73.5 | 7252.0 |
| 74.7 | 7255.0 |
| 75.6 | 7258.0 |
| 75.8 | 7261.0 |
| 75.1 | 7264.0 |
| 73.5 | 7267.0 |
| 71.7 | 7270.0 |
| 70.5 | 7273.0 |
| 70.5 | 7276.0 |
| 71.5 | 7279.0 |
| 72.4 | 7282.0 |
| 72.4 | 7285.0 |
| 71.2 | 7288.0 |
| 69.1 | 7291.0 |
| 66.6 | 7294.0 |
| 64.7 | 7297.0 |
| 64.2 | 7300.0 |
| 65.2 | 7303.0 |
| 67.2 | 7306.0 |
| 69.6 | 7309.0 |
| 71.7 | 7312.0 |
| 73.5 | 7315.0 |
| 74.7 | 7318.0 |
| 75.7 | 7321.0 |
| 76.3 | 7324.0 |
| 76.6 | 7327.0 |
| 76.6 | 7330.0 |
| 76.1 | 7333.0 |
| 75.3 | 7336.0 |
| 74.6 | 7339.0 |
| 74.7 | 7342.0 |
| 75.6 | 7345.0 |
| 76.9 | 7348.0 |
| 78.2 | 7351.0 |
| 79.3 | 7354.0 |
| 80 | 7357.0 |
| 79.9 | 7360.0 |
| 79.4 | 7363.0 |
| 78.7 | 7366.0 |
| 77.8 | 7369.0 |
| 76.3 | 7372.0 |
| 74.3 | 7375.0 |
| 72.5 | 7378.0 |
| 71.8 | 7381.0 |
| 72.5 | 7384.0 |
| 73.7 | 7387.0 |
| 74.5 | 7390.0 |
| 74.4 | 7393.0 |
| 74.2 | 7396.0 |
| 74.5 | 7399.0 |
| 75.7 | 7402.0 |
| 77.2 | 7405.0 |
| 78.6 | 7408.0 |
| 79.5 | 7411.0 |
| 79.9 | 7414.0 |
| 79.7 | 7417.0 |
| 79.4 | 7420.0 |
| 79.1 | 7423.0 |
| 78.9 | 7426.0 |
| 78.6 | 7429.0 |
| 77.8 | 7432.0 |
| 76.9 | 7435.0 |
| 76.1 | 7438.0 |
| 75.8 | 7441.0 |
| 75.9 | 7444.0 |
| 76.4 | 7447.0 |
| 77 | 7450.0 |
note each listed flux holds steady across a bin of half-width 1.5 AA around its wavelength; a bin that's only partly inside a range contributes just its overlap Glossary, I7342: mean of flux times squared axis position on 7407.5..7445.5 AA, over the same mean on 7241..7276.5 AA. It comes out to 1.1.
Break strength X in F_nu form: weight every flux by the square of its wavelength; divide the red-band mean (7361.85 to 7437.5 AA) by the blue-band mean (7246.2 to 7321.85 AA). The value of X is 1.11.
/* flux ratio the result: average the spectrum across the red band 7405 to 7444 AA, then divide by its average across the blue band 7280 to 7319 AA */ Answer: 1.1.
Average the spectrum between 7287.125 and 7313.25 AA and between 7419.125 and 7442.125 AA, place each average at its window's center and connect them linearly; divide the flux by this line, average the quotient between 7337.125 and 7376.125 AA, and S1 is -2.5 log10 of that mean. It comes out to -0.078 mag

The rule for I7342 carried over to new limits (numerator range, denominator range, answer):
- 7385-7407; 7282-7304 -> 1.13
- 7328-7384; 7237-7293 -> 1.09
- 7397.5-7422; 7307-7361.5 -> 1.05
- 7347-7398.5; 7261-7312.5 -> 1.11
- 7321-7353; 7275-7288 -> 1.08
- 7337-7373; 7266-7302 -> 1.13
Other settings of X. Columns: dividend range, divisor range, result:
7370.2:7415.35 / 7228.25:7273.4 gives 1.09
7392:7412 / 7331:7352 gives 1.02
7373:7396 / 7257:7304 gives 1.07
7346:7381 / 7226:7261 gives 1.12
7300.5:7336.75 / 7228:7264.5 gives 1.03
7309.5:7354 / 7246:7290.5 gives 1.06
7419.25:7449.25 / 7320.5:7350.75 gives 1.05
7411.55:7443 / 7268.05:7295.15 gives 1.15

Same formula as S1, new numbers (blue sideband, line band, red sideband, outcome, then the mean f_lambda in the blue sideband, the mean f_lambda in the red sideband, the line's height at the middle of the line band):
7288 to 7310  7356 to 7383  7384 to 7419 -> -0.05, 66.9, 76.4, 73.4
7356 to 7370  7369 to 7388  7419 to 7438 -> 0.07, 79.2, 78.2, 79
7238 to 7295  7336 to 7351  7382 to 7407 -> -0.03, 71.8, 74.6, 73.5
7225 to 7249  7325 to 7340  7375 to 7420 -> -0.04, 70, 75.7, 73.4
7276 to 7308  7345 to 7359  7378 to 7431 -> -0.08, 68.6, 76.5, 72.8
